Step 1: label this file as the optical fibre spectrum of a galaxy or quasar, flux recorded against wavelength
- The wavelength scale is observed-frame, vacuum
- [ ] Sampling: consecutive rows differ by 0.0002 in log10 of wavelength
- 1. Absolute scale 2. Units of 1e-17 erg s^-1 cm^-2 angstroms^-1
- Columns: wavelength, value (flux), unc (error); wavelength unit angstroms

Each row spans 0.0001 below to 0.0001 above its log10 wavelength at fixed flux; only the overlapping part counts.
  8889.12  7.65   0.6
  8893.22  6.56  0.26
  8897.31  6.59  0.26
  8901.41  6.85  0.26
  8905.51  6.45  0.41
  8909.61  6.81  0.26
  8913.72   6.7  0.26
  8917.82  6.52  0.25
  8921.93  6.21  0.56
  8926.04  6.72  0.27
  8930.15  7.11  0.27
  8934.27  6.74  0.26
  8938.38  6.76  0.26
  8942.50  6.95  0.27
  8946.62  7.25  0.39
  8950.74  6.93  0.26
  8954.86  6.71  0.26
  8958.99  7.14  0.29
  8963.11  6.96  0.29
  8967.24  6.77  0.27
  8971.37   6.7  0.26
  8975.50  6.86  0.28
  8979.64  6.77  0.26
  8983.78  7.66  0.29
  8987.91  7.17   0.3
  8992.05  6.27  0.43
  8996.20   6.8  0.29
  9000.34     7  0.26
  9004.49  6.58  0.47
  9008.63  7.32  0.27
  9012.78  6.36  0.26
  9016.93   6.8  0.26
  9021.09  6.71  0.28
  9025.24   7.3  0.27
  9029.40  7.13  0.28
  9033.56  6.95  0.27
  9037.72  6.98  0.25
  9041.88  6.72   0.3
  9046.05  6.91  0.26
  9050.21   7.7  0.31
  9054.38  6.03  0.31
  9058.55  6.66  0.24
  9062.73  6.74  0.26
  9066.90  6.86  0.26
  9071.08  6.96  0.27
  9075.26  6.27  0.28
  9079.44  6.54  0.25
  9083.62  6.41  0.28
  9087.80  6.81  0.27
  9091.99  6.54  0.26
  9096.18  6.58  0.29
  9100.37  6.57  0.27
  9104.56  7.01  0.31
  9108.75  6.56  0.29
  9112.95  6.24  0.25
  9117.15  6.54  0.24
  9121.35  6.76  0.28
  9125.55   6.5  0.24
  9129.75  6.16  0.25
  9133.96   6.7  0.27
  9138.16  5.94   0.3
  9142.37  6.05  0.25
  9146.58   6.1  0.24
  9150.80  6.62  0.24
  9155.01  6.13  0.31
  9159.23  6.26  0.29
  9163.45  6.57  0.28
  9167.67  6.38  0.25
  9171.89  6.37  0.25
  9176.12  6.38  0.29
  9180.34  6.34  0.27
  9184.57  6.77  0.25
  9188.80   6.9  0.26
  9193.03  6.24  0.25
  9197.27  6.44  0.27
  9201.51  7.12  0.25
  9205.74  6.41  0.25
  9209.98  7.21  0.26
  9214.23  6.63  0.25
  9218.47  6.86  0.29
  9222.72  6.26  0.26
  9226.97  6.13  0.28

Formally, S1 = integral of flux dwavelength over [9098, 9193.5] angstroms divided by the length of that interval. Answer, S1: 6.44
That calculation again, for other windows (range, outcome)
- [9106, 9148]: 6.37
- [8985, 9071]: 6.86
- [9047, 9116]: 6.66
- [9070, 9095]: 6.57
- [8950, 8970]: 6.89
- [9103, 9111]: 6.76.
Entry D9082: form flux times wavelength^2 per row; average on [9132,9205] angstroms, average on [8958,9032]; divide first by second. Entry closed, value 0.97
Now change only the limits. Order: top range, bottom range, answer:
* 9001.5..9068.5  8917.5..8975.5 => 1.02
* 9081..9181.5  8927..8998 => 0.97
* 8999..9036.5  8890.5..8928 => 1.07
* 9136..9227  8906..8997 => 1.00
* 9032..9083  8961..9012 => 1.00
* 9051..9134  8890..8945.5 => 1.02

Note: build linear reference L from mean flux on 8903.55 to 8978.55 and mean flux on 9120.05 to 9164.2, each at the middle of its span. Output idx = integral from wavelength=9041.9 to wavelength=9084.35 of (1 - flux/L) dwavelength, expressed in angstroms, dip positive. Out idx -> -1.3 angstroms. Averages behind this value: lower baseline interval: 6.79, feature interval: 6.72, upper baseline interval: 6.33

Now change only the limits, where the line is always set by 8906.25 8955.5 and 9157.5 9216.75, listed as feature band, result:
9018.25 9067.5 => -1.5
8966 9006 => -0.8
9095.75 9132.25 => 0.5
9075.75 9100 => 0.4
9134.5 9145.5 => 0.8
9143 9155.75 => 0.6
